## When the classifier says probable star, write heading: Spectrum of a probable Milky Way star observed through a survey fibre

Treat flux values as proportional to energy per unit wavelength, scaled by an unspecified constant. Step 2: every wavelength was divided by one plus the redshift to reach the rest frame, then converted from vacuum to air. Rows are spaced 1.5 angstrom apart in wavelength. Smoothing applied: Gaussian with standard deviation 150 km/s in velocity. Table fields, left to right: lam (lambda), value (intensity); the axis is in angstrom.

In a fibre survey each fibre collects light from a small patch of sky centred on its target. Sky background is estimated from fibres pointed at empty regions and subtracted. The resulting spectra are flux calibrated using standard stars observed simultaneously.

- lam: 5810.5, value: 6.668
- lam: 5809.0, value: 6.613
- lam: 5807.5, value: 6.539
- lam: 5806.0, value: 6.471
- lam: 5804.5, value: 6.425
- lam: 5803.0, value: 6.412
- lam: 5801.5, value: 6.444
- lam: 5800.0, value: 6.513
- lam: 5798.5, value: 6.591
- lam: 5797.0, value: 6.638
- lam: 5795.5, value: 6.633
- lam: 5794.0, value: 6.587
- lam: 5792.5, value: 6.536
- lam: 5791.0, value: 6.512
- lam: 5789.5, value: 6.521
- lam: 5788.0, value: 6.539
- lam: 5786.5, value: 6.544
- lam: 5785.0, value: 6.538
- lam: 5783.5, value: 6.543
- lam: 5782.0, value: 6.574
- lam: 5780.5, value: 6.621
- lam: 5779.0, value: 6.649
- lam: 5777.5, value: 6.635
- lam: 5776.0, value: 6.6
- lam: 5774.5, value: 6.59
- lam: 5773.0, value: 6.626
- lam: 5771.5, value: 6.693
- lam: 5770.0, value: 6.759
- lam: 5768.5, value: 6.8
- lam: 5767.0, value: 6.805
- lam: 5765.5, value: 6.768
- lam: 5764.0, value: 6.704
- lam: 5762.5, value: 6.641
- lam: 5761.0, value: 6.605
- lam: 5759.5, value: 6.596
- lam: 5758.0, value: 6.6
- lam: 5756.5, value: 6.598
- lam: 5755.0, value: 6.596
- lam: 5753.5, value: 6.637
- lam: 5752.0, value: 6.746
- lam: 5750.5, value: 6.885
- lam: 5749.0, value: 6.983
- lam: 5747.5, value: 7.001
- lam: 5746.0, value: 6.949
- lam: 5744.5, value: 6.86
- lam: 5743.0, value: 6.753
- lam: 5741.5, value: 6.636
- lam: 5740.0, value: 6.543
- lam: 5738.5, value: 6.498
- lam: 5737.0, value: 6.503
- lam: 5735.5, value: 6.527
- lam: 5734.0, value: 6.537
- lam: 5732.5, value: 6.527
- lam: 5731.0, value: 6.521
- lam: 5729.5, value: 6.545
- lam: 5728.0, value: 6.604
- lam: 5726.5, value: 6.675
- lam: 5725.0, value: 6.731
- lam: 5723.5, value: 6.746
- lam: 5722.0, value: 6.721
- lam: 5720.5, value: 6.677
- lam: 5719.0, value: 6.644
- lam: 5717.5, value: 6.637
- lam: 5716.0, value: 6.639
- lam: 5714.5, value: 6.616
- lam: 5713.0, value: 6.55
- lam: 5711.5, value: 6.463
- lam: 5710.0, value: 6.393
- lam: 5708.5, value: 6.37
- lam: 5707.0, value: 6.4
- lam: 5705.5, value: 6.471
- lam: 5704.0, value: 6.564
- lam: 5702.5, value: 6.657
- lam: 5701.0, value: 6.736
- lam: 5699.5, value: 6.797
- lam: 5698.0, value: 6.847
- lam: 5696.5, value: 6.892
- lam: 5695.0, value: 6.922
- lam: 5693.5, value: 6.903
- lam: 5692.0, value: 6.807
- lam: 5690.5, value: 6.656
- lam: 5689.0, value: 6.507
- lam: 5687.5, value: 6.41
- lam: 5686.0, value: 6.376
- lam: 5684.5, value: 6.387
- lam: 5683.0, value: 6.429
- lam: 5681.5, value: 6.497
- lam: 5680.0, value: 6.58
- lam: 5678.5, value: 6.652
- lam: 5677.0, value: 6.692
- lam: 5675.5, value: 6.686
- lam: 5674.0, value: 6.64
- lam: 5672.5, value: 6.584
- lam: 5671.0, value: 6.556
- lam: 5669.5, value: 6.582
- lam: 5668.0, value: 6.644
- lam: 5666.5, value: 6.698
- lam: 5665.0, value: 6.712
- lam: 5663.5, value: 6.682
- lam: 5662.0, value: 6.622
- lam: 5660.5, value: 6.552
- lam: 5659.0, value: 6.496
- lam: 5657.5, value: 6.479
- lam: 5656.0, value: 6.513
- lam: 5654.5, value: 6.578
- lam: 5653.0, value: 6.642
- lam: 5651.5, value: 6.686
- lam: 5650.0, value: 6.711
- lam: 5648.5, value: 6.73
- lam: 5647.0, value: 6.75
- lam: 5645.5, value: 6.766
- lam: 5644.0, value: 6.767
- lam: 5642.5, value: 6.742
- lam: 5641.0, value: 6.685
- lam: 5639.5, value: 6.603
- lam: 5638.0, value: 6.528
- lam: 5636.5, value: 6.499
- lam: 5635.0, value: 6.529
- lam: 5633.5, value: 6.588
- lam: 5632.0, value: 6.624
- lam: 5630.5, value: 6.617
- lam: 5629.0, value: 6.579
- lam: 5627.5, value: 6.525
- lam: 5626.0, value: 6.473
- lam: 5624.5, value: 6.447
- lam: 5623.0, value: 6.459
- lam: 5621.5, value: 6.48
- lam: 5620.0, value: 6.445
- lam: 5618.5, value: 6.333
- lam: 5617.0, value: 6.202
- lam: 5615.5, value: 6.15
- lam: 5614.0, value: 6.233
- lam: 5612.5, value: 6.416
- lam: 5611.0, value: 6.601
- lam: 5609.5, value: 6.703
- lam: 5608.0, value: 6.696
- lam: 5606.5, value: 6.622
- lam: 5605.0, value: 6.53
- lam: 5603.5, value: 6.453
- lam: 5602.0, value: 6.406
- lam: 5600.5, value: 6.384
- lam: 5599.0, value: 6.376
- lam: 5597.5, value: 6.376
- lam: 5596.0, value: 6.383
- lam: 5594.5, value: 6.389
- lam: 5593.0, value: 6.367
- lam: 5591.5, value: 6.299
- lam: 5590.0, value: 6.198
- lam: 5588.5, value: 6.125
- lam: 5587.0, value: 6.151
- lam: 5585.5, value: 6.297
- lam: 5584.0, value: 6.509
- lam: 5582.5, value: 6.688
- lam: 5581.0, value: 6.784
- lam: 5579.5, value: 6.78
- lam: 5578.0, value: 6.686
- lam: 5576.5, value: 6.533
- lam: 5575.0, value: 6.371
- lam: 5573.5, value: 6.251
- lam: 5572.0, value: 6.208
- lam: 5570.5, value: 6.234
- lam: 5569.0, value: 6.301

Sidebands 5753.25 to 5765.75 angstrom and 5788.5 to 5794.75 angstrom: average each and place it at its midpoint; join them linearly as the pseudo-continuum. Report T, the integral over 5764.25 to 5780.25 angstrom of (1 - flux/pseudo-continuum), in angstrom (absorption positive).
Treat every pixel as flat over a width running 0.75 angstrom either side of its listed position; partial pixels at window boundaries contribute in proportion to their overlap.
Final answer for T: -0.2 angstrom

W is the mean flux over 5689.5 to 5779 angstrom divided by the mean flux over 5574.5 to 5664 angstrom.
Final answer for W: 1.0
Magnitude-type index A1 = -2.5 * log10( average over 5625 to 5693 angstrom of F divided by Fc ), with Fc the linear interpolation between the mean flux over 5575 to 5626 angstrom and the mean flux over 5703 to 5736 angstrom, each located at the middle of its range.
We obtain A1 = -0.02 mag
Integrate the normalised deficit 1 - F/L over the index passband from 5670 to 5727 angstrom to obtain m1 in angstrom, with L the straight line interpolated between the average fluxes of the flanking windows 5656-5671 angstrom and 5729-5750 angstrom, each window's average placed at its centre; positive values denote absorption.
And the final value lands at 0.1 angstrom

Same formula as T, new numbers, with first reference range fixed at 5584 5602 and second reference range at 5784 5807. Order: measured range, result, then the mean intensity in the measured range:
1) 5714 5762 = -1.48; 6.67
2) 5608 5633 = -0.47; 6.46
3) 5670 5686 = -0.39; 6.56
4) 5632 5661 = -1.14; 6.62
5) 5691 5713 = -0.77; 6.65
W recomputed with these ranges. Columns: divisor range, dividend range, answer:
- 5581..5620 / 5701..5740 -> 1.03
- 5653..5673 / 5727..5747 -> 1.00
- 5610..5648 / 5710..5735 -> 1.01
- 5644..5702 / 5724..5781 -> 1.00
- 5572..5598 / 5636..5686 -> 1.03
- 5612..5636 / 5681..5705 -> 1.03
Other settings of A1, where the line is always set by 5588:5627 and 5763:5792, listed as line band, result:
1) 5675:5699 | -0.02 mag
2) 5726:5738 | 0.00 mag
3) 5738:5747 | -0.02 mag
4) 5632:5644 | -0.03 mag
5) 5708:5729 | -0.01 mag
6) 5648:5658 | -0.03 mag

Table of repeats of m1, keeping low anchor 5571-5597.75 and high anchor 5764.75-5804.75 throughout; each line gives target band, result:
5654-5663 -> -0.1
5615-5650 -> -0.5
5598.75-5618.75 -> 0.0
